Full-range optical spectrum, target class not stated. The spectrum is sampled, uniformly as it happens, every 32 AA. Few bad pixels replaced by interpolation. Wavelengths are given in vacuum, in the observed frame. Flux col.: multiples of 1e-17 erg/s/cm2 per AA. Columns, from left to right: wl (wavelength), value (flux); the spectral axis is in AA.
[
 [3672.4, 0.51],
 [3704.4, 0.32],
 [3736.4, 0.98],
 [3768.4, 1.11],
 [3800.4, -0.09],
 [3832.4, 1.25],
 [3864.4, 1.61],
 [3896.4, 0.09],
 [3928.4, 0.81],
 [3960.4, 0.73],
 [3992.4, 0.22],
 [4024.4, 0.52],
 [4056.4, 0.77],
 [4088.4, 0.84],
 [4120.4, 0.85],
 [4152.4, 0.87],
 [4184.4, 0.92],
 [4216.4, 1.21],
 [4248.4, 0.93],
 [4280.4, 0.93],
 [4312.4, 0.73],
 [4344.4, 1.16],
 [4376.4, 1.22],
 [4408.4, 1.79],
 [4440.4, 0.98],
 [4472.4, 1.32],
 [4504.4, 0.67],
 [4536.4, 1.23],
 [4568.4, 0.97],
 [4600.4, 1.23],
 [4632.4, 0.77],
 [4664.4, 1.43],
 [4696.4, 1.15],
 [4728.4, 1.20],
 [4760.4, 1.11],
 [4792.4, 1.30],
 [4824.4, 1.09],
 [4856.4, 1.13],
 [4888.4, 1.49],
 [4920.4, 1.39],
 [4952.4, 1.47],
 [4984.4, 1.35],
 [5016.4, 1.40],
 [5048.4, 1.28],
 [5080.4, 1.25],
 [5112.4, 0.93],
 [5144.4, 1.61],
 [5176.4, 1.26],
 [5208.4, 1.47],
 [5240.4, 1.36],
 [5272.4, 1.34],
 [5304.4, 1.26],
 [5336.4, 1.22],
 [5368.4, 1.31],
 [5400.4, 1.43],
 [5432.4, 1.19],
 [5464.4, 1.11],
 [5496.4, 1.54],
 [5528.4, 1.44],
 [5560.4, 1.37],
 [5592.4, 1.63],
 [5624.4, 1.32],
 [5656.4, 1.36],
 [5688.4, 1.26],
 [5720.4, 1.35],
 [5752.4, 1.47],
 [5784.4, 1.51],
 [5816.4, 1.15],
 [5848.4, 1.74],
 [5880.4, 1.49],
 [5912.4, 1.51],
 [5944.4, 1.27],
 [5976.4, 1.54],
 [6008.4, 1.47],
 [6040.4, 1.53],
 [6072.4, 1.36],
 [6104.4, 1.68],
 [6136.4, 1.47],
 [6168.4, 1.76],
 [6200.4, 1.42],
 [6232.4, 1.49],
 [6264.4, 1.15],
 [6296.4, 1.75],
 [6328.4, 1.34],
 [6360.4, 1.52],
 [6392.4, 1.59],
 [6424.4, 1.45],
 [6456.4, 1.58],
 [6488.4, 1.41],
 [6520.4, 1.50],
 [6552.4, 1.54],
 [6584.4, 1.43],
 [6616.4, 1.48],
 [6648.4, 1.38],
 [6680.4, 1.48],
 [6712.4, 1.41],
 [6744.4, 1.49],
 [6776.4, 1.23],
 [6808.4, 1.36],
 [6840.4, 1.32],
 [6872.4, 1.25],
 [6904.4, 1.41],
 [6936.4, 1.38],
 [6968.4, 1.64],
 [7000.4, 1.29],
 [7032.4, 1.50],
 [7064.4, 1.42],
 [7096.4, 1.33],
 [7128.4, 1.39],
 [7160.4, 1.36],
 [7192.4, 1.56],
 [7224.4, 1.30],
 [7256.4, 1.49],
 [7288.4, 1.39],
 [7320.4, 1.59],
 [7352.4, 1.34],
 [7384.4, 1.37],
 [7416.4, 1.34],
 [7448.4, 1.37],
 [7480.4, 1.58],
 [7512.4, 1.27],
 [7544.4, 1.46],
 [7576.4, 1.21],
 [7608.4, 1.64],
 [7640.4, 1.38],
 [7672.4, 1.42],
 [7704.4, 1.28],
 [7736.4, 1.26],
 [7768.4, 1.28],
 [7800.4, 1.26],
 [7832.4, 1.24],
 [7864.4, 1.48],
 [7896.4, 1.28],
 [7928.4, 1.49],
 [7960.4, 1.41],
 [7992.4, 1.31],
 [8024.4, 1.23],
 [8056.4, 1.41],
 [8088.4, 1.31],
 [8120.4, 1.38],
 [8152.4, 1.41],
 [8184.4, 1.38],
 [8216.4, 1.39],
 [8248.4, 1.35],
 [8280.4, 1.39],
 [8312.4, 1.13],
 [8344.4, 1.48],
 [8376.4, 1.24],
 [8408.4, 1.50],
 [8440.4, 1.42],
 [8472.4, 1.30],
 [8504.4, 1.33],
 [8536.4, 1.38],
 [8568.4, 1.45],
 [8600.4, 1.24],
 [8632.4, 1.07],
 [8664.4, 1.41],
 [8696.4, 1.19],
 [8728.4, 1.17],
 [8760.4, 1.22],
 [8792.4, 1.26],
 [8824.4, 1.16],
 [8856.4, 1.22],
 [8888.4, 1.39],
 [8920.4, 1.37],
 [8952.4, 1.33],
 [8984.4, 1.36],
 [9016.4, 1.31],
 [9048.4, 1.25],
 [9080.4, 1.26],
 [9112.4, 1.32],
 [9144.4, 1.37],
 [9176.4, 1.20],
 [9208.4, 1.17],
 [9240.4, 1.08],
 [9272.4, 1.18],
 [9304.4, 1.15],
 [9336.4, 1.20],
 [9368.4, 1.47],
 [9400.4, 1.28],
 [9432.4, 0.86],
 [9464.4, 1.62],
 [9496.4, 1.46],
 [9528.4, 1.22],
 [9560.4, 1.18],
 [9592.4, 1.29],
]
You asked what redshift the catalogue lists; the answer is 0.09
